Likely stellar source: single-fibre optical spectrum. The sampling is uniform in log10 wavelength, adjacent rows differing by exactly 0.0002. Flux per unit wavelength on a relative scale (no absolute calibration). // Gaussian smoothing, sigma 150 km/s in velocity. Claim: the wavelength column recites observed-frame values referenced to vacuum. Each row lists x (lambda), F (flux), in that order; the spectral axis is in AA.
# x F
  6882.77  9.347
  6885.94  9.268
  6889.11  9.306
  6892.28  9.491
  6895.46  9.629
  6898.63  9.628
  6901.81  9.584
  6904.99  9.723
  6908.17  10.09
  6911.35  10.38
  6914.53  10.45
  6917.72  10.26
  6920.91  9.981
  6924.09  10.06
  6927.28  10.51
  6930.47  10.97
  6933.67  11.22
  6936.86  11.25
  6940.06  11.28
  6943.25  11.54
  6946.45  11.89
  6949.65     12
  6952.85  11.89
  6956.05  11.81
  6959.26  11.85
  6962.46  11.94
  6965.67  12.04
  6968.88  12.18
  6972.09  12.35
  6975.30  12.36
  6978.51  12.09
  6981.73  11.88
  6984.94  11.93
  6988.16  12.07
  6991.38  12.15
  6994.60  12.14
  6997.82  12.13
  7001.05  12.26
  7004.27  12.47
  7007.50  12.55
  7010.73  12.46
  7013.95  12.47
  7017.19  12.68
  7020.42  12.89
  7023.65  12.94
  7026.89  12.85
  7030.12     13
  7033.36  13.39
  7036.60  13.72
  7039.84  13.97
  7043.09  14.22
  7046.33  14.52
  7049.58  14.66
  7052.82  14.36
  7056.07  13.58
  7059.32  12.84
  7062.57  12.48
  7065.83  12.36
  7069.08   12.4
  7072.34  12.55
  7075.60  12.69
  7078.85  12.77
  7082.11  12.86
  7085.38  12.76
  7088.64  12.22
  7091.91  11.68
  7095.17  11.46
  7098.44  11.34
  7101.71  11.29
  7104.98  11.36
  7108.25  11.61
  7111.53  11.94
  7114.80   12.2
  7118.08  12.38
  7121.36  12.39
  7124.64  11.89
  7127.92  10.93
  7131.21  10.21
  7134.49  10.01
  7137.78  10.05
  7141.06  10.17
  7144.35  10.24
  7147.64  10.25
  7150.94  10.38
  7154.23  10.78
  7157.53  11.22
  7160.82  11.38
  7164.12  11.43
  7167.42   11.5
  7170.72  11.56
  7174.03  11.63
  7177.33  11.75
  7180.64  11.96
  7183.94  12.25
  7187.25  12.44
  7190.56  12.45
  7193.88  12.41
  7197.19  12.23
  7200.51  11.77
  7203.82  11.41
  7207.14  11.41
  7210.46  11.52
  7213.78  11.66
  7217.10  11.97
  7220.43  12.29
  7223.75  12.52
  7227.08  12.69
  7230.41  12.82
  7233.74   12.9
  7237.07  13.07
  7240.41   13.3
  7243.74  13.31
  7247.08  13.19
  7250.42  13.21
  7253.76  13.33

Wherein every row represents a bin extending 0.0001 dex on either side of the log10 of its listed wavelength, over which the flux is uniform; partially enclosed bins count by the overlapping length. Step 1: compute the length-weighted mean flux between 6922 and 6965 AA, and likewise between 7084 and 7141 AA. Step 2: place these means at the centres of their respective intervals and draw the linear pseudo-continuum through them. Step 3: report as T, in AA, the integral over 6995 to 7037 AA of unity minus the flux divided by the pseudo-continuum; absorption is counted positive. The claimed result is -4.7 AA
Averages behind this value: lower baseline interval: 11.4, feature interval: 12.7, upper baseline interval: 11.5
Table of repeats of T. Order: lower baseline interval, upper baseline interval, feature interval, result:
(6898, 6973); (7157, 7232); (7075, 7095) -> -1.5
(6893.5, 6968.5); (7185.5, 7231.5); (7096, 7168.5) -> 3.9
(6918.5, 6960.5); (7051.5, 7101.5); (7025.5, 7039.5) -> -1.4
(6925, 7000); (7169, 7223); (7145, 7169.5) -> 1.9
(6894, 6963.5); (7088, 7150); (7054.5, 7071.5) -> -2.5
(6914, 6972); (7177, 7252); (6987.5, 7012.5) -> -1.6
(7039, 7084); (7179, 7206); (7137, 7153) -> 2.9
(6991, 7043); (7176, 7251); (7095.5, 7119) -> 1.7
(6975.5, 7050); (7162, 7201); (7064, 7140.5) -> 3.6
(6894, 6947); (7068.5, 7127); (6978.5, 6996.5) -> -1.6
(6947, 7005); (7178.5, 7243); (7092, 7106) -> 0.9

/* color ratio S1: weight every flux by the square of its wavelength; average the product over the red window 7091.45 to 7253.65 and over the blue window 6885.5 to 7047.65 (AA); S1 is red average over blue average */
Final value 1.07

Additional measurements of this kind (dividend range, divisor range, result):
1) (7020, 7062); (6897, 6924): 1.41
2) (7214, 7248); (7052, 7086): 1.04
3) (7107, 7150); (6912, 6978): 1.02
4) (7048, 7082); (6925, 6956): 1.19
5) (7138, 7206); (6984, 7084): 0.92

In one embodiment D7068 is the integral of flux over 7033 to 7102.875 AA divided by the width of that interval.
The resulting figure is 12.9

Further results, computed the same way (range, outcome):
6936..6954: 11.7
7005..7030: 12.7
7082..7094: 12.3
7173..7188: 12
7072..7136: 11.8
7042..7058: 14.2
